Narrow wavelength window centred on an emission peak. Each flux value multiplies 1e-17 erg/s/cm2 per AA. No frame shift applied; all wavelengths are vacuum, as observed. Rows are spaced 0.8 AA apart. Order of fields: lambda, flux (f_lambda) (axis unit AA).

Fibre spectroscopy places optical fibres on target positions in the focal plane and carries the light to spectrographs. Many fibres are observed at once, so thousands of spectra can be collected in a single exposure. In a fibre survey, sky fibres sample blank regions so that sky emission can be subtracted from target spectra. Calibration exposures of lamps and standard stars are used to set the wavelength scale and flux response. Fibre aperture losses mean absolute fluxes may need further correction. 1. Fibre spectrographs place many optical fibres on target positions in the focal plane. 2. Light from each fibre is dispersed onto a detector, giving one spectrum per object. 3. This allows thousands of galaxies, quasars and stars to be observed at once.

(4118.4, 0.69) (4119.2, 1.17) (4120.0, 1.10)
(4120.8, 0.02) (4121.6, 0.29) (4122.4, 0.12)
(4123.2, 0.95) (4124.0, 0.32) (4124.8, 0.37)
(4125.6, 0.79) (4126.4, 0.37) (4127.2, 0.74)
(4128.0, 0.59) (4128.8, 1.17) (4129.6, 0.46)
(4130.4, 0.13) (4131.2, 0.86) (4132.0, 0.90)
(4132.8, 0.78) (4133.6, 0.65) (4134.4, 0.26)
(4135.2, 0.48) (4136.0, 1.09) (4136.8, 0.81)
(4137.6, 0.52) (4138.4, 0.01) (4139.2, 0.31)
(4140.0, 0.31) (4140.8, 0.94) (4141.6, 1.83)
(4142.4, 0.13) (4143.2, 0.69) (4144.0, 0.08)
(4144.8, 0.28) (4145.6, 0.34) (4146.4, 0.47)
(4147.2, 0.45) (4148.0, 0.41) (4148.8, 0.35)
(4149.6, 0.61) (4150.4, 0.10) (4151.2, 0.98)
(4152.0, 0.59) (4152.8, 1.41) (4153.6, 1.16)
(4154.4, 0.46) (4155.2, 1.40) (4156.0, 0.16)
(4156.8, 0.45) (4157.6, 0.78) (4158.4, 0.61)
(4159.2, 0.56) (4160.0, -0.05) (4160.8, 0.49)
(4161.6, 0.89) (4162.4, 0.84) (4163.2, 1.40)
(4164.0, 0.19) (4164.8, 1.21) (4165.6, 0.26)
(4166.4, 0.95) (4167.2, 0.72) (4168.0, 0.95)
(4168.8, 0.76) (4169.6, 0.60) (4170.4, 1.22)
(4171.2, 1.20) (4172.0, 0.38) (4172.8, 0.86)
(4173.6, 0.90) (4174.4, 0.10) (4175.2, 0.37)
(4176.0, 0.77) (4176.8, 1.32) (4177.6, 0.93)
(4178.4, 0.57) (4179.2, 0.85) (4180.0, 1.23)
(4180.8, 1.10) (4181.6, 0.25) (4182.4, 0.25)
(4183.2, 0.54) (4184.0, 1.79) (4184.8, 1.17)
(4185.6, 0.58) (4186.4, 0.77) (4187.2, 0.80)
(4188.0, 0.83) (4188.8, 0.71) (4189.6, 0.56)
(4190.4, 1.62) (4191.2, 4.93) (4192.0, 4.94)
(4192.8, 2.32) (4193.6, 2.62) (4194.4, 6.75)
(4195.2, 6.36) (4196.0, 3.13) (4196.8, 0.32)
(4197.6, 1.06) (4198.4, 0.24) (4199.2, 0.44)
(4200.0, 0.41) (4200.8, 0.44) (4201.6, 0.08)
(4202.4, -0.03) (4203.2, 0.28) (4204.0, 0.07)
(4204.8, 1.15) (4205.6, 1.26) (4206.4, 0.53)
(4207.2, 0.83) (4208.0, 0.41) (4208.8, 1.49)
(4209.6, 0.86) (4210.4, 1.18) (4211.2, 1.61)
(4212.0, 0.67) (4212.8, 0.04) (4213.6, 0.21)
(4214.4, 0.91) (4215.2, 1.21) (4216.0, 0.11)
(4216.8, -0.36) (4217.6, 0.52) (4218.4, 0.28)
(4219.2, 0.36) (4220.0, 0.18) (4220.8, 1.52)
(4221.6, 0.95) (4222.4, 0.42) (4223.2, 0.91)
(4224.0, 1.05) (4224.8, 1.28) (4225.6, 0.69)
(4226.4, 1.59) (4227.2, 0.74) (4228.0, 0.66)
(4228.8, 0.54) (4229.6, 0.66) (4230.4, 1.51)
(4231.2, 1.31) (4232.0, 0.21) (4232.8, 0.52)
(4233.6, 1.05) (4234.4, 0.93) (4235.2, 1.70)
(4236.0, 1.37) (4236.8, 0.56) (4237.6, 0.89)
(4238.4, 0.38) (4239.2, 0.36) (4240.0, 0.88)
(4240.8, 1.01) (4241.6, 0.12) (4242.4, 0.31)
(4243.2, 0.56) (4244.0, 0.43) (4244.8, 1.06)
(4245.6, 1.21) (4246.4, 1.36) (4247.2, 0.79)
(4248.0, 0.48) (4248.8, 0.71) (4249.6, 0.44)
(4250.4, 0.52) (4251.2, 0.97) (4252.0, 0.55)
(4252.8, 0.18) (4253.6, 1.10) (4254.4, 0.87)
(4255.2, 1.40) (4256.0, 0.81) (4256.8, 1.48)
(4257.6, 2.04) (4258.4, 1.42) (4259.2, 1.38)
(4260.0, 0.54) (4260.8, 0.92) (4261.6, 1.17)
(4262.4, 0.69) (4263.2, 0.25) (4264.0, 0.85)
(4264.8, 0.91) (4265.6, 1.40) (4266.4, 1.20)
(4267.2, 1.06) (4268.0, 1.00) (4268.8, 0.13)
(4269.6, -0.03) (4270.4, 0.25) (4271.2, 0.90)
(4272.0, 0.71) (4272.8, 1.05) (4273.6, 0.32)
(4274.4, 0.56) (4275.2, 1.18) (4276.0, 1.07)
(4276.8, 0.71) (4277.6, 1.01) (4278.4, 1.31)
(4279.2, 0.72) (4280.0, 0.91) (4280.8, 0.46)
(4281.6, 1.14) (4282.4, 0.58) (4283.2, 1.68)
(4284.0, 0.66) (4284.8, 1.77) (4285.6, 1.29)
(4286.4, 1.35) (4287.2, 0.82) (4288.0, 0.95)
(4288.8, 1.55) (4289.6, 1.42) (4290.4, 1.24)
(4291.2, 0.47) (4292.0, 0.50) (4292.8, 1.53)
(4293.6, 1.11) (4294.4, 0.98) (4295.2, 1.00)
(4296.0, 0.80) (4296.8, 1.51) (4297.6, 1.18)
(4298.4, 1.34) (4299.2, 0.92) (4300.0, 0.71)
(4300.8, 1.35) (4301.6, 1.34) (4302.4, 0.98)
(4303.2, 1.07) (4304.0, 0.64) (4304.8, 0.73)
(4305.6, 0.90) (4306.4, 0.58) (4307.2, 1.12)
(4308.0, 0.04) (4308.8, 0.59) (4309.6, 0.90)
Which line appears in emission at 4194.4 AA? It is [O II]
